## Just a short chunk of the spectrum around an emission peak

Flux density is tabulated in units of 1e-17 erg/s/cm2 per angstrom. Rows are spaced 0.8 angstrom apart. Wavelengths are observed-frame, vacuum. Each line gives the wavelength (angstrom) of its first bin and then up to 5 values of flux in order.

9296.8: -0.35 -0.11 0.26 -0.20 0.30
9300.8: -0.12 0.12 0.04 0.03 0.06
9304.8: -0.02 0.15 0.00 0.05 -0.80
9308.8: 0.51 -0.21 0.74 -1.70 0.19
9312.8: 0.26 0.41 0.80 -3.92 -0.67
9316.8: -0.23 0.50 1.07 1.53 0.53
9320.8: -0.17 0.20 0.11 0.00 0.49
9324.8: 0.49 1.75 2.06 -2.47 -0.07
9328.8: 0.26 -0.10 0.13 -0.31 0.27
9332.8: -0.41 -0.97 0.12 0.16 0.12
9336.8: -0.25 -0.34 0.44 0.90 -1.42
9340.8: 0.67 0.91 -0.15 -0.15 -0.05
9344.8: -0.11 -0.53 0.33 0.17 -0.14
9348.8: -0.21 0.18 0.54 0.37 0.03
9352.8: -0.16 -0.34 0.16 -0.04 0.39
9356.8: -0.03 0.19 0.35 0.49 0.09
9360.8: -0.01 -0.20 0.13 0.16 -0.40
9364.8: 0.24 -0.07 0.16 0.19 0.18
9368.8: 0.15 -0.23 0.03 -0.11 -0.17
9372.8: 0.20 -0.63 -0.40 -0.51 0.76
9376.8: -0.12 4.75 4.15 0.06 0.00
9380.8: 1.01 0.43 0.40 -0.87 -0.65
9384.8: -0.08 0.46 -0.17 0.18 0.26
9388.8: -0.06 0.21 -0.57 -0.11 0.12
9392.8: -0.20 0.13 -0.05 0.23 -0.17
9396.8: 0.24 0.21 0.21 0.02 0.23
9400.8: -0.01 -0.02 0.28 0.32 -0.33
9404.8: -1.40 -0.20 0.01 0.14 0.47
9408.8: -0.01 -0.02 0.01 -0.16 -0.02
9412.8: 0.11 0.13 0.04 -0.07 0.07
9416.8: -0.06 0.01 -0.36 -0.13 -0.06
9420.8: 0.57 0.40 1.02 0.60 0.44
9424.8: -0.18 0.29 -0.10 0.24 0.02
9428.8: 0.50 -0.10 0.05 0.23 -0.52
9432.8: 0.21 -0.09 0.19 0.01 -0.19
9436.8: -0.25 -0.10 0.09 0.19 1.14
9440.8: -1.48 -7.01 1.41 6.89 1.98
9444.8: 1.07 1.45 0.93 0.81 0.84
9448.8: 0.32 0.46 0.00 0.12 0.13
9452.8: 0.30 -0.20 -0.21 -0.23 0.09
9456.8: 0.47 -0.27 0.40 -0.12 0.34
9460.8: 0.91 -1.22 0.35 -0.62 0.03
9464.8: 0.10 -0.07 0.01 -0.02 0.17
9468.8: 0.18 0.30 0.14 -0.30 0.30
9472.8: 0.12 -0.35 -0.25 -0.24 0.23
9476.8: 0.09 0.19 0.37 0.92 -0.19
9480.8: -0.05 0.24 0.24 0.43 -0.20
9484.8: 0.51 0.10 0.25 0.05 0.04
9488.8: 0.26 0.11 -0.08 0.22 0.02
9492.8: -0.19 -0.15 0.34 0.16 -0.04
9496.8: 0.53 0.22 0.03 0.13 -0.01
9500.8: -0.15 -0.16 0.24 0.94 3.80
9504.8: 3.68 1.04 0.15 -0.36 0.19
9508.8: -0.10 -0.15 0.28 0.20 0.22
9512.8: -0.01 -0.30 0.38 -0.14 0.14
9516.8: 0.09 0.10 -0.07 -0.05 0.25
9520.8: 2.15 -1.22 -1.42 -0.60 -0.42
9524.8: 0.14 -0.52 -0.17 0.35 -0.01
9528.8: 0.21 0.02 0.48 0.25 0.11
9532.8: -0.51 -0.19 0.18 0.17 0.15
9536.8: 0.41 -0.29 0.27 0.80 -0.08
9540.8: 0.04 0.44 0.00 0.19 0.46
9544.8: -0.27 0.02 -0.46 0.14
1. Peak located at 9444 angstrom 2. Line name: H-beta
